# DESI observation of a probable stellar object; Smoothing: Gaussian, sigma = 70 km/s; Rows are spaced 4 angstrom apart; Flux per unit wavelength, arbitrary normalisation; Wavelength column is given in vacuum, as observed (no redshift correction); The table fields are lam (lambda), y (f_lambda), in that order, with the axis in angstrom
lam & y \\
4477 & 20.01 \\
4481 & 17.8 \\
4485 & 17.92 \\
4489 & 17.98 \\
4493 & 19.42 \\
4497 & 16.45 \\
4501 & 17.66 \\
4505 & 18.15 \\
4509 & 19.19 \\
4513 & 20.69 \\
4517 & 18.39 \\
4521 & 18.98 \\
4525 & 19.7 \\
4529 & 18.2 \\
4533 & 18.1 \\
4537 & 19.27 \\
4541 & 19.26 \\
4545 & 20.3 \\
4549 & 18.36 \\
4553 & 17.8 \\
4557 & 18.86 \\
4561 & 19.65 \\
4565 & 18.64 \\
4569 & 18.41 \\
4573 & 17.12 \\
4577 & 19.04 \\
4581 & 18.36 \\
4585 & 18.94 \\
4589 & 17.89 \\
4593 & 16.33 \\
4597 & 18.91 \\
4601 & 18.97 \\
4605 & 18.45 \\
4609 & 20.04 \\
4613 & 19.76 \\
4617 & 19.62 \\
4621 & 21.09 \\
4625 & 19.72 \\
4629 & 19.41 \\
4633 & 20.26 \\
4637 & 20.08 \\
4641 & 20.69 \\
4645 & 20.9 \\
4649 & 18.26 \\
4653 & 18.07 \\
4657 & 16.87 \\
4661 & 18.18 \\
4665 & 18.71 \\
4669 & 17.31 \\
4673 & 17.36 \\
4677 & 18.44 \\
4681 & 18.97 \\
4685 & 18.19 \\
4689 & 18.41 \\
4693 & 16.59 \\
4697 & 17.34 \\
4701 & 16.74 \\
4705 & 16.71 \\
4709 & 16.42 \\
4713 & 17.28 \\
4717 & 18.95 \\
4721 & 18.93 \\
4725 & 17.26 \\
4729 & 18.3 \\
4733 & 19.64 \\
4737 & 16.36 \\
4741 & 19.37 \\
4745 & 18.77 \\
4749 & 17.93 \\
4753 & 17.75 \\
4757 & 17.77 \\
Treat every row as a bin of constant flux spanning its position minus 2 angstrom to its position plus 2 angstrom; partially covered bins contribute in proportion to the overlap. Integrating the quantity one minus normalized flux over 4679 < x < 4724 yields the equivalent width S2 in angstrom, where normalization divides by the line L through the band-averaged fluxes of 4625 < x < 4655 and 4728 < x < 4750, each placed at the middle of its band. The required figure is 2.9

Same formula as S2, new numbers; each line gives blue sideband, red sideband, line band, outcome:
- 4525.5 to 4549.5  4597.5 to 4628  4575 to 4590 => 0.59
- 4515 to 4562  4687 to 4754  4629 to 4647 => -2.03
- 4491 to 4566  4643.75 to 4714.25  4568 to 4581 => 0.20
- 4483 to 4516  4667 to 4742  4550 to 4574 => -0.30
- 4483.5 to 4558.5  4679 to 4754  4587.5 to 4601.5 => 0.34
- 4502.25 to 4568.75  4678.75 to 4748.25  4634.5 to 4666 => -1.25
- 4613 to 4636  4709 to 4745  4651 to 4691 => 2.34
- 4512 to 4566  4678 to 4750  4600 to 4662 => -3.38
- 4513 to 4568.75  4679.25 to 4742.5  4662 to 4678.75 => 0.12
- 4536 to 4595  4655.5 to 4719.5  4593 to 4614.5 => -0.80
